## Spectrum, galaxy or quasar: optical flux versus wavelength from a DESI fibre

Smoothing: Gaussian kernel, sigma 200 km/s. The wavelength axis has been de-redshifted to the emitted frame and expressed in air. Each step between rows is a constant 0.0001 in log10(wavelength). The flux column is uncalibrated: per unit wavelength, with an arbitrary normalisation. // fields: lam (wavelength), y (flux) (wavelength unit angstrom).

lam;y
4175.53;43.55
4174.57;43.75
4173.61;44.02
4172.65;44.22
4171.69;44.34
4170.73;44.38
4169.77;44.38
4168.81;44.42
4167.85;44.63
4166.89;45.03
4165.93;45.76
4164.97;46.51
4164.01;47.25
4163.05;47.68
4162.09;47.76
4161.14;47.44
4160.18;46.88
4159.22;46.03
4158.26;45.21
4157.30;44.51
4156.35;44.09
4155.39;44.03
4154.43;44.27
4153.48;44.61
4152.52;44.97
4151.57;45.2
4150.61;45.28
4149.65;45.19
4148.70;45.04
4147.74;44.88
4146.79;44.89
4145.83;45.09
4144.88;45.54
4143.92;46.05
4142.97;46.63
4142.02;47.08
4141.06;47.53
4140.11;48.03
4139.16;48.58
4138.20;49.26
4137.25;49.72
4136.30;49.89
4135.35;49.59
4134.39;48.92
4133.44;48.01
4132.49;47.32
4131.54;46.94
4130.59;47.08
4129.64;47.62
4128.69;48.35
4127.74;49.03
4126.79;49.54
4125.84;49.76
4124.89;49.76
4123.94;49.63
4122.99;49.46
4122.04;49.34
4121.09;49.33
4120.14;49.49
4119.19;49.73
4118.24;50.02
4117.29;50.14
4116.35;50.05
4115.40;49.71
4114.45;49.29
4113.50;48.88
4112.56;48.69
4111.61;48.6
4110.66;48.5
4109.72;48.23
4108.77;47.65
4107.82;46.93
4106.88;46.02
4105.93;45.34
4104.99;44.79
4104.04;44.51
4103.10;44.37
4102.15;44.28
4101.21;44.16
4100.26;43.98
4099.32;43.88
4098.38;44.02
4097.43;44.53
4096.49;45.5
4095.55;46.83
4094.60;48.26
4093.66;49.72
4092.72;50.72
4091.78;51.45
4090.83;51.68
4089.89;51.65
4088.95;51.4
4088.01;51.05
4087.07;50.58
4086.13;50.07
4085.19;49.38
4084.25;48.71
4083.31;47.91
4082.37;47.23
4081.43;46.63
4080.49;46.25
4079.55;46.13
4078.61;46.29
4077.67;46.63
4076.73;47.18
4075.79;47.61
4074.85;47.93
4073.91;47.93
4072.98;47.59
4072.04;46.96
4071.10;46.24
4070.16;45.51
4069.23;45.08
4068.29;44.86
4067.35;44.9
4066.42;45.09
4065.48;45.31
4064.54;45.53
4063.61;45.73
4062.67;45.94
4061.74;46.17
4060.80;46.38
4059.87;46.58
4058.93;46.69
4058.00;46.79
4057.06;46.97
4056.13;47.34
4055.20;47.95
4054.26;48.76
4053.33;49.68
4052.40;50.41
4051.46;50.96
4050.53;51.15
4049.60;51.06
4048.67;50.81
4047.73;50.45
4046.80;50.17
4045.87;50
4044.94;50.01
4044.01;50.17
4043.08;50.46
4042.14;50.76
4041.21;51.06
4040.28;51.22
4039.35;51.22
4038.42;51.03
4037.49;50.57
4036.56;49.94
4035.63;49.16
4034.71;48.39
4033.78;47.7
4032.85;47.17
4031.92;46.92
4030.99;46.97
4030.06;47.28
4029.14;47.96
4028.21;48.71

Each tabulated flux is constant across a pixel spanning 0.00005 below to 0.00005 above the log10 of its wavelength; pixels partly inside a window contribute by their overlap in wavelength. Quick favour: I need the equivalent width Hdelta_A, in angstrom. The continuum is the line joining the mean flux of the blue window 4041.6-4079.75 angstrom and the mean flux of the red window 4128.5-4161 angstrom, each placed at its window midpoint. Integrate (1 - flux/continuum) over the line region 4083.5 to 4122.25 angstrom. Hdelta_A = -0.8 angstrom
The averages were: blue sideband 47.8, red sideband 46.5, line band 48.1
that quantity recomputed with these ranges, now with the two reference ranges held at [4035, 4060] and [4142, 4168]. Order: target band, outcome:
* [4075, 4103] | 0.3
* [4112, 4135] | -1.1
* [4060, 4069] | 0.6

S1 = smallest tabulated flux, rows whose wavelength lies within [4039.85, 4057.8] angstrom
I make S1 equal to 46.97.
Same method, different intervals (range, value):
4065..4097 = 44.86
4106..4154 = 44.61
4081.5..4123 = 43.88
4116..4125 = 49.33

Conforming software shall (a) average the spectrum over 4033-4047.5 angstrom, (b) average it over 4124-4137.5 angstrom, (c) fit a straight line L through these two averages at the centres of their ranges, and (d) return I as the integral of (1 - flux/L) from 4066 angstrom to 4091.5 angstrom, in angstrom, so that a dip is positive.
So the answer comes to 0.9 angstrom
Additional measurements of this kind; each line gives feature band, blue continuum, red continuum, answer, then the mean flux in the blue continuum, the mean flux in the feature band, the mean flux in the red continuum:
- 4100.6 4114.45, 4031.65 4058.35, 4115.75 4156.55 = 0.5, 49.6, 46.6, 47.6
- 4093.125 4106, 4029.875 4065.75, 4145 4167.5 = 0.5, 48.8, 45.3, 45.5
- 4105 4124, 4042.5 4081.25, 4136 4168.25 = -0.8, 47.6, 48.6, 46.2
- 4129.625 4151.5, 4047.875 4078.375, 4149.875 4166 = -0.5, 47.3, 47.1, 45.7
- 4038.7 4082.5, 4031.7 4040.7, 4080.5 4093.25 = 1.5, 49.4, 47.9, 49.8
